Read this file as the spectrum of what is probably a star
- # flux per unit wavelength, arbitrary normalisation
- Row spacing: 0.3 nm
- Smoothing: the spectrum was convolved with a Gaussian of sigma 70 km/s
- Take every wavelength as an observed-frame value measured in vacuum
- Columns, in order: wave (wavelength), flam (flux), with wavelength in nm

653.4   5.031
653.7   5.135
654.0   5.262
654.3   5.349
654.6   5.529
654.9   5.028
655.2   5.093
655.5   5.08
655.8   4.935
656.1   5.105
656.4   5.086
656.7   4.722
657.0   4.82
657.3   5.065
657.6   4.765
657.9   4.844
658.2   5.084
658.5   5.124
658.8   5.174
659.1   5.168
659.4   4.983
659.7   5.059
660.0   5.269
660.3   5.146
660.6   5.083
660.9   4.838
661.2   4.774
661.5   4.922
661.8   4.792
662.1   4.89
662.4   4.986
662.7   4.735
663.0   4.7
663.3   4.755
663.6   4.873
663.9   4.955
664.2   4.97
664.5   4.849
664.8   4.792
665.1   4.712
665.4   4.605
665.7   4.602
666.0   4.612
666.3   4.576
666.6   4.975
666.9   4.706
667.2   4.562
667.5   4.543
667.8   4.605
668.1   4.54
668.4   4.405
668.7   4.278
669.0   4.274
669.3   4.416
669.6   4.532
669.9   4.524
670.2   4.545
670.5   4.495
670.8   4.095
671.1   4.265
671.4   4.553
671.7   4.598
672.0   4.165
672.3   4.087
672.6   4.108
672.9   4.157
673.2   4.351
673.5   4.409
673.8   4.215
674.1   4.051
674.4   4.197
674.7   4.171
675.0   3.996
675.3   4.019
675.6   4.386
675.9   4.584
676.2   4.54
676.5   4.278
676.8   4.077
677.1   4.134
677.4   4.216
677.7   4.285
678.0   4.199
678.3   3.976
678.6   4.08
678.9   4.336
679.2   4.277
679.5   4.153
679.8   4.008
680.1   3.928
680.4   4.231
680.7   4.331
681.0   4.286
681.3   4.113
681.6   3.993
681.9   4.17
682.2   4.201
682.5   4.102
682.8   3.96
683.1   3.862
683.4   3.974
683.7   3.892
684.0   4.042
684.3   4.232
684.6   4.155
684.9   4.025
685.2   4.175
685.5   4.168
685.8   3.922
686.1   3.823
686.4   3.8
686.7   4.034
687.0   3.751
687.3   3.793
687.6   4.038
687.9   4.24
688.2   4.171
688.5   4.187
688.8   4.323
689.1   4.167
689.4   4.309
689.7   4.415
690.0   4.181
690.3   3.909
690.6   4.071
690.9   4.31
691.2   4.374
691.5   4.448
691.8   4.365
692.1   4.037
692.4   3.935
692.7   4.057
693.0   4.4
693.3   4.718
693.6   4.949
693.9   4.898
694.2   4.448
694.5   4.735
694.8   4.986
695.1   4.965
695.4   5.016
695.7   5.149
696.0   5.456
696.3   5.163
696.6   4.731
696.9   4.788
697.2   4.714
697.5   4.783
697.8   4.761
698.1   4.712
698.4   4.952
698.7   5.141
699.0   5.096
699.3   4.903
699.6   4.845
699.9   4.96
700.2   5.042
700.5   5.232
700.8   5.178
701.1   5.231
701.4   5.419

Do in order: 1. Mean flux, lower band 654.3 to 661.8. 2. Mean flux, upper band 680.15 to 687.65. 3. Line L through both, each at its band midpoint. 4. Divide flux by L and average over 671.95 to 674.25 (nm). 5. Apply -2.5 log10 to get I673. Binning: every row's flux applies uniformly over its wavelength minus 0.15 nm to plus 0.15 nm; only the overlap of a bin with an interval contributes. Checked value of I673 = 0.07 mag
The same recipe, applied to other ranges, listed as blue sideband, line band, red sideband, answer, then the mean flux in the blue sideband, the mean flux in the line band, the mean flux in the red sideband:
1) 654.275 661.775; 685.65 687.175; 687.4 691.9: 0.12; 5.03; 3.86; 4.23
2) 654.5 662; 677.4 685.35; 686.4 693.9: 0.08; 5.02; 4.12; 4.22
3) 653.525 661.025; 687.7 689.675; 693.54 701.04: 0.17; 5.07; 4.24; 4.95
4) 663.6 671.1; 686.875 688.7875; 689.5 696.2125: 0.13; 4.59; 4.05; 4.54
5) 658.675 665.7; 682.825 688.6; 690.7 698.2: 0.18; 4.91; 4.01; 4.67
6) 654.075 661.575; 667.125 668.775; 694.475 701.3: 0.12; 5.05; 4.5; 4.99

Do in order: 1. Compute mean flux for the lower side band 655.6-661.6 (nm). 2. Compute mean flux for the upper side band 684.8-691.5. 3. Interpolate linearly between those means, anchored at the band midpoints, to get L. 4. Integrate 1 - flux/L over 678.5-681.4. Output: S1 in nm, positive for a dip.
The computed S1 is 0.12 nm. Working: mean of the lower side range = 5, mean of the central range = 4.18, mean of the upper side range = 4.11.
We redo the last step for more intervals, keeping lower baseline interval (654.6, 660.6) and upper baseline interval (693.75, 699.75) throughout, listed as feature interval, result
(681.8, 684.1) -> 0.43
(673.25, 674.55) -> 0.20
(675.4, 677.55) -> 0.29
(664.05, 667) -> 0.16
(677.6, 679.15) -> 0.25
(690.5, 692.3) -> 0.24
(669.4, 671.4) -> 0.23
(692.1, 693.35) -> 0.18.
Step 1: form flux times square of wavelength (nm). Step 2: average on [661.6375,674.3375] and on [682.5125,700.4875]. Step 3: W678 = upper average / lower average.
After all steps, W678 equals 1.05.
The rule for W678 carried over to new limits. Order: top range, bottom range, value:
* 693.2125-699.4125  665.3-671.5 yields 1.18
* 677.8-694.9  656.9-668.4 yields 0.93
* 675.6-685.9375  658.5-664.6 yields 0.89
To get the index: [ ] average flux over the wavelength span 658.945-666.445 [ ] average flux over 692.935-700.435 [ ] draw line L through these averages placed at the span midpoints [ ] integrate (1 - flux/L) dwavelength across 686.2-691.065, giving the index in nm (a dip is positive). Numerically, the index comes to 0.78 nm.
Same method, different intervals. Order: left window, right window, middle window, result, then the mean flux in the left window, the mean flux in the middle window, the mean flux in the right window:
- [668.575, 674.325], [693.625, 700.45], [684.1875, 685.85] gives 0.19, 4.32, 4.12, 4.93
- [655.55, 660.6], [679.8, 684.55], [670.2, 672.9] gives 0.12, 5.02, 4.3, 4.09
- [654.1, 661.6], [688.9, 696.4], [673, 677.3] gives 0.49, 5.04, 4.24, 4.53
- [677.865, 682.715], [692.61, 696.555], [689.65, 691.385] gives 0.17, 4.15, 4.2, 4.85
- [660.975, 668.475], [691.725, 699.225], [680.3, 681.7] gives 0.16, 4.74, 4.2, 4.76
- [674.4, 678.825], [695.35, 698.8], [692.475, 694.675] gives 0.11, 4.21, 4.58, 4.94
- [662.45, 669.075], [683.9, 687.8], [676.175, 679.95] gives 0.07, 4.67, 4.19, 4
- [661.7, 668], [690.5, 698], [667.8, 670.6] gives 0.17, 4.75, 4.45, 4.65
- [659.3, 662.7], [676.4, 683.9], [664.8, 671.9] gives 0.18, 4.97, 4.53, 4.12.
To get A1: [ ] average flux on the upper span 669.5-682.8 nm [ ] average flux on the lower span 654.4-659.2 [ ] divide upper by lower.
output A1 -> 0.8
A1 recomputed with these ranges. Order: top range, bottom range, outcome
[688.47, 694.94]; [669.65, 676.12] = 1.02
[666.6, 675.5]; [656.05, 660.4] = 0.87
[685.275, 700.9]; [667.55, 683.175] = 1.07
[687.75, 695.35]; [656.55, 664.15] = 0.89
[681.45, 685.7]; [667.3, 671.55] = 0.92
